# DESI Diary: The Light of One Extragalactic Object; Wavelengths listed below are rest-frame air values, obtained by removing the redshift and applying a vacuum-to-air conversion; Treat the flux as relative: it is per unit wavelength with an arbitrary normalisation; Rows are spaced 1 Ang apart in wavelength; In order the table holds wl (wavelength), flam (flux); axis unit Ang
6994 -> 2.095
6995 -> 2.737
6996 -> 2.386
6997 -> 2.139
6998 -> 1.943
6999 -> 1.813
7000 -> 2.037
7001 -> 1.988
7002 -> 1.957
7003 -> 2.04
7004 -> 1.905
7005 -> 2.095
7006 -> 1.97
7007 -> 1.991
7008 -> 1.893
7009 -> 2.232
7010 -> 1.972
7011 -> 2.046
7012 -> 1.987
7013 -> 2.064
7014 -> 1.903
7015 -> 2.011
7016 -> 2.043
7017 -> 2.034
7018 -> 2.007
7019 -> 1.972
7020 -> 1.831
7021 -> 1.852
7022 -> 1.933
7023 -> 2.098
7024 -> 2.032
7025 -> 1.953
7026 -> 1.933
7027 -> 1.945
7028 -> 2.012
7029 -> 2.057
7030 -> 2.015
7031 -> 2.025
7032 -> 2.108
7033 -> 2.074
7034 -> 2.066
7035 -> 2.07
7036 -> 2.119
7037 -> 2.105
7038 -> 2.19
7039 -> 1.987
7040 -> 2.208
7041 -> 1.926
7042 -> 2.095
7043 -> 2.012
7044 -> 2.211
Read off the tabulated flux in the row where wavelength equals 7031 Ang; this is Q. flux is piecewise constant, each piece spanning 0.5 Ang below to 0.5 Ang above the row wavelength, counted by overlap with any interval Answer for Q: 2.025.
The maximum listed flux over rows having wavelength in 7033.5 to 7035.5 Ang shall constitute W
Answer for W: 2.07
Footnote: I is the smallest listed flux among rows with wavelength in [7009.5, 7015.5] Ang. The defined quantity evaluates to 1.903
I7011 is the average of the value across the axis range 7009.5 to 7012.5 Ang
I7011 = 2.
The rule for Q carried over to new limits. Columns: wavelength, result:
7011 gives 2.046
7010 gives 1.972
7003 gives 2.04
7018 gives 2.007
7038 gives 2.19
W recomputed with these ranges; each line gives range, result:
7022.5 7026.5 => 2.098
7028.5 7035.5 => 2.108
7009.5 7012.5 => 2.046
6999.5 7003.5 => 2.04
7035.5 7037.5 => 2.119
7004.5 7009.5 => 2.232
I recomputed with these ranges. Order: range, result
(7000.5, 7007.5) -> 1.905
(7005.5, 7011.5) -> 1.893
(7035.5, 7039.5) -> 1.987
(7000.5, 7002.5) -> 1.957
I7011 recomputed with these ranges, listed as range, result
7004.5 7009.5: 2.04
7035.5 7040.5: 2.12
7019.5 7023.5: 1.93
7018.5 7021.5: 1.88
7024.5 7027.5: 1.94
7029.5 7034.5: 2.06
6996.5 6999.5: 1.96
